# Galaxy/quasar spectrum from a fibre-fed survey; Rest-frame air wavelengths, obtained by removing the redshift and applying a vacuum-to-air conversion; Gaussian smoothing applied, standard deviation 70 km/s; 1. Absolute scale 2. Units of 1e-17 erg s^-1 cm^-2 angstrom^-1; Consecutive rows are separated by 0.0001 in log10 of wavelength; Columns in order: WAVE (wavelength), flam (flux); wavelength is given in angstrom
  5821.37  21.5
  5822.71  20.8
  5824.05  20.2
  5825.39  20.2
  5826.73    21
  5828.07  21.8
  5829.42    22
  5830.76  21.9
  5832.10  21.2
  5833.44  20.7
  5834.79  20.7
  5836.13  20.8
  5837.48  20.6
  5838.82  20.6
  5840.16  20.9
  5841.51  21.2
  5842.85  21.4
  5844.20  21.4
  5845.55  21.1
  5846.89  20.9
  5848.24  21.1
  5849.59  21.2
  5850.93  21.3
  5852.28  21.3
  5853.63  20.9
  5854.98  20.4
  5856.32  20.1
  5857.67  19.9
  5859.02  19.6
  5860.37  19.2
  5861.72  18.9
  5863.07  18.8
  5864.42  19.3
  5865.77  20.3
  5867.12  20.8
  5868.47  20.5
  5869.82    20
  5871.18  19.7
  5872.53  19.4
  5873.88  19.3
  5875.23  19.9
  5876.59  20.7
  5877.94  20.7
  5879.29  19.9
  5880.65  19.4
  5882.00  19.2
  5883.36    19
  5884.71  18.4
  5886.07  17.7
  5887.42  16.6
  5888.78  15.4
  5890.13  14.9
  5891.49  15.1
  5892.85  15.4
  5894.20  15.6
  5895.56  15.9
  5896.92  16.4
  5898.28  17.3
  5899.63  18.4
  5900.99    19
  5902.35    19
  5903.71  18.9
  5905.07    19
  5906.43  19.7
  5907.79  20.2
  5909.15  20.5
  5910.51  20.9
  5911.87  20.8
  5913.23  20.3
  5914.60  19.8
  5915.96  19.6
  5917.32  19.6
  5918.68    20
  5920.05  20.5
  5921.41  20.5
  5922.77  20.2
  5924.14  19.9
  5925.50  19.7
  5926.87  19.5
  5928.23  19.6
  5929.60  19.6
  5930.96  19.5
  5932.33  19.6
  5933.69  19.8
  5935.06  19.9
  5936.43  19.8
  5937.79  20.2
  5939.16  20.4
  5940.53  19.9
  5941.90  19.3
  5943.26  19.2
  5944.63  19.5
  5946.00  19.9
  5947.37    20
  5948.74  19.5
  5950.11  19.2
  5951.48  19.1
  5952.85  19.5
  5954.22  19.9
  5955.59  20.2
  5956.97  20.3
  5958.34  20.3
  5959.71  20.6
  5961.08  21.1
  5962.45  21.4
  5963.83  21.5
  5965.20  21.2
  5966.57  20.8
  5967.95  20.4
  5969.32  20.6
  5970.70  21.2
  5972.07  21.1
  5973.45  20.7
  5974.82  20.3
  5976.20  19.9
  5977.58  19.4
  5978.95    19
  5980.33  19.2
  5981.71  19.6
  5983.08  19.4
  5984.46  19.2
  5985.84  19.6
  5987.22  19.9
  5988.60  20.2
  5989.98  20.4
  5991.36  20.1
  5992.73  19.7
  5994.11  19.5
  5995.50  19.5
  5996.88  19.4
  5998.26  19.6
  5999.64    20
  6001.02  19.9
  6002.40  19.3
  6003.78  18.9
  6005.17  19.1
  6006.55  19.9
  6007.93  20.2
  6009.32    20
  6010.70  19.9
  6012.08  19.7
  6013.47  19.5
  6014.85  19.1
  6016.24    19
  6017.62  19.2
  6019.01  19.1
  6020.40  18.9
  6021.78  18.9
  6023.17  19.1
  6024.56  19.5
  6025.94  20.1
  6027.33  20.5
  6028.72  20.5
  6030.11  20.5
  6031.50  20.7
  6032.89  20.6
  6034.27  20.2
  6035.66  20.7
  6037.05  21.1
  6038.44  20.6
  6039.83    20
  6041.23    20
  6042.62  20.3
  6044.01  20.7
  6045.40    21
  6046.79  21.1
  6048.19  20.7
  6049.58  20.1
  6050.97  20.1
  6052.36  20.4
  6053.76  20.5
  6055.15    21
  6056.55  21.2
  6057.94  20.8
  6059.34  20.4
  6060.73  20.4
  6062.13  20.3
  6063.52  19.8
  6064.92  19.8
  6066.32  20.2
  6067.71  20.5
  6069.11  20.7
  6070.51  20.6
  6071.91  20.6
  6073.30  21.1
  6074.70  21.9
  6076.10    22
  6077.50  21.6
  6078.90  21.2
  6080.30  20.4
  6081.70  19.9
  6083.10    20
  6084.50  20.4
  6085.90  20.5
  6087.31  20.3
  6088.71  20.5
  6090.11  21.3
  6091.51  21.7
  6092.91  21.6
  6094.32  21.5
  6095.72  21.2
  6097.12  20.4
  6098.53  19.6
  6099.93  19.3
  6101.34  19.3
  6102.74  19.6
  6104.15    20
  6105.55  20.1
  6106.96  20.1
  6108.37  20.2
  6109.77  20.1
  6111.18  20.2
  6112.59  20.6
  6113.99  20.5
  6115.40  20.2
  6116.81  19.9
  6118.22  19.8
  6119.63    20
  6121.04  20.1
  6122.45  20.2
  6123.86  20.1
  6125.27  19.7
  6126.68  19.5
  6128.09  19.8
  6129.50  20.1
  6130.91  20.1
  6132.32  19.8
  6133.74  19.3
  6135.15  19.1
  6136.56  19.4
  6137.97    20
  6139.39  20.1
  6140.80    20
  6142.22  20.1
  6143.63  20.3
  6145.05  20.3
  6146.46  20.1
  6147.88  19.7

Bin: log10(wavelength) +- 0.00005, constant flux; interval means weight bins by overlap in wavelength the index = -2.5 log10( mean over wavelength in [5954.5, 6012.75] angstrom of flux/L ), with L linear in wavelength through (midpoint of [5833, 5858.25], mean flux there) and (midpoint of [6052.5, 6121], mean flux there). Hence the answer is 0.03 mag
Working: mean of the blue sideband 20.9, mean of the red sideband 20.5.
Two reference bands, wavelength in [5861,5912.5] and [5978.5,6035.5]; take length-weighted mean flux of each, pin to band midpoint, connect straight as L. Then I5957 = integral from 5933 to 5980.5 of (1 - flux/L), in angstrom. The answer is -2.1 angstrom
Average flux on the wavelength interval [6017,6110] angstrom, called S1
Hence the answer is 20.4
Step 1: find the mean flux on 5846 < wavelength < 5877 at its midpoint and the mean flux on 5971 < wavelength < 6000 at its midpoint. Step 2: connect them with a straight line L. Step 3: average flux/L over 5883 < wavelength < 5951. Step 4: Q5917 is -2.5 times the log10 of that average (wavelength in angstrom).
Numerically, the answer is 0.06 mag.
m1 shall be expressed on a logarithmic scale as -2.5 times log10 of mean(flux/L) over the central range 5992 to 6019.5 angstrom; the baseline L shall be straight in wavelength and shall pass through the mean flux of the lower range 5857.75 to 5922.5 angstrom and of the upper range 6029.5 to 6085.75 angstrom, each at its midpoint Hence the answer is 0.031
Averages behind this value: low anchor 19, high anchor 20.6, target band 19.5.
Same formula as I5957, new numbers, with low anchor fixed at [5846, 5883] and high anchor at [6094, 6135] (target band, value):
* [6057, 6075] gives -0.4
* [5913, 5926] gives 0.0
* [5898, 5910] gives 0.5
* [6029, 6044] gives -0.3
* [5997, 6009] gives 0.3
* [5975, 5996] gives 0.4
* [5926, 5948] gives 0.4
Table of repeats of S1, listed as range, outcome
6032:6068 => 20.5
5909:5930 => 20.1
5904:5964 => 20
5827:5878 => 20.5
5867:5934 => 19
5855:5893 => 18.9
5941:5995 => 20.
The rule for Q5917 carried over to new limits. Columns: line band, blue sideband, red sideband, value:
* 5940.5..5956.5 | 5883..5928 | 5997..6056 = -0.03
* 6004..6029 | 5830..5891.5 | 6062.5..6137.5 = 0.03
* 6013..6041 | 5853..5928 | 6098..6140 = -0.02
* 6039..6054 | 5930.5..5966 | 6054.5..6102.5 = 0.00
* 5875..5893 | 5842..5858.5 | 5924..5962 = 0.14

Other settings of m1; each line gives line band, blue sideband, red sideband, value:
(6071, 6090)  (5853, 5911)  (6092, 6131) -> -0.05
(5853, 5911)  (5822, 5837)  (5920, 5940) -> 0.09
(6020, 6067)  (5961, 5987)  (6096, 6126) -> -0.01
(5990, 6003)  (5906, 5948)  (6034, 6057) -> 0.03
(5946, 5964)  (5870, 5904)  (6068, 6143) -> -0.08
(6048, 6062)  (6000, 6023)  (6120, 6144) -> -0.05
